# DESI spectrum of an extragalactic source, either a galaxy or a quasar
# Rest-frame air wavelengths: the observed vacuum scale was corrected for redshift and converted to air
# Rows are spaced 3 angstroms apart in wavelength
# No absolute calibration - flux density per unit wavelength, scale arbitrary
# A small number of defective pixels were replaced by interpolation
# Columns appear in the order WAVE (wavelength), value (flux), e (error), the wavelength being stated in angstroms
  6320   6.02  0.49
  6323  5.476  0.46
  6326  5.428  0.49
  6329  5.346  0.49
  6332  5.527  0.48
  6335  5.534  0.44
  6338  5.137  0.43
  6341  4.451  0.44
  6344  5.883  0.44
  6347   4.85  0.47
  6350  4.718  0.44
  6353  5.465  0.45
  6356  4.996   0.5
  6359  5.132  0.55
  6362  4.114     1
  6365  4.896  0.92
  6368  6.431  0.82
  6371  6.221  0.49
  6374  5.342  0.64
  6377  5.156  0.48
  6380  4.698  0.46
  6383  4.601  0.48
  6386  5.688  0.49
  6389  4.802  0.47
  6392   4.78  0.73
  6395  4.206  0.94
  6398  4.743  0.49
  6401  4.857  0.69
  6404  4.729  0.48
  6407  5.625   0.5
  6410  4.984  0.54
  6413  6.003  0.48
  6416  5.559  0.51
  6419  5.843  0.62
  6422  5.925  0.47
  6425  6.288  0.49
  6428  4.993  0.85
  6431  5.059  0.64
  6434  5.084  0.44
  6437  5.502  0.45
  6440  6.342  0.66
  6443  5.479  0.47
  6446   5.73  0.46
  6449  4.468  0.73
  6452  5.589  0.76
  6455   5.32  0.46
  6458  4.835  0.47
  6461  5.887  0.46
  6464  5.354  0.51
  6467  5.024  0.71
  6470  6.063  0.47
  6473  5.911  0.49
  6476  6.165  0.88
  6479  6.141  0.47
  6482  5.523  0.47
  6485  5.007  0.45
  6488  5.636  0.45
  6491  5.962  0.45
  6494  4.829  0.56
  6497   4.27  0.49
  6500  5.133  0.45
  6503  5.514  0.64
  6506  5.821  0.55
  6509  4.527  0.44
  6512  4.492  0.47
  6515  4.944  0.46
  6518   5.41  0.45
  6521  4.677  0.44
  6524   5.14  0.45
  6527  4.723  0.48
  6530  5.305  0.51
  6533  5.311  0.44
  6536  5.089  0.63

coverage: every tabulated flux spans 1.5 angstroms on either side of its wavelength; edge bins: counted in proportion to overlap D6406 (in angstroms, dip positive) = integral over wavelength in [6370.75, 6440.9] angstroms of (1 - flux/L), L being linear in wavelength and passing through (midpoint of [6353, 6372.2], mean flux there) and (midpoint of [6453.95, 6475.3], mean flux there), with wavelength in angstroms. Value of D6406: 1.6 angstroms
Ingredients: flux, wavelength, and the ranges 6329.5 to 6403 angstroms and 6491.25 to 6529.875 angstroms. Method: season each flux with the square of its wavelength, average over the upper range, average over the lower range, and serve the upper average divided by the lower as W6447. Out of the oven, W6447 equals 1.03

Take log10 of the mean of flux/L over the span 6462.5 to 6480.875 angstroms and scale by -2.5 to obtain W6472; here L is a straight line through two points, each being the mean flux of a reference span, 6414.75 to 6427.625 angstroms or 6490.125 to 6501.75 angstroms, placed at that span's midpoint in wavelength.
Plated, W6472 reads -0.10 mag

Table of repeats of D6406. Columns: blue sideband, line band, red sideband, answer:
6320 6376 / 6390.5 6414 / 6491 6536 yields 1.1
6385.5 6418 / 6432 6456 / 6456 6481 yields 0.1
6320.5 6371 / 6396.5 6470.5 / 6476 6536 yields -2.5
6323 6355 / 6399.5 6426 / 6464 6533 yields -1.3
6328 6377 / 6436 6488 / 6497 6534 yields -4.5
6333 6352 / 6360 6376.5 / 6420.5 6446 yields -0.4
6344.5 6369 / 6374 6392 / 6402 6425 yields 1.0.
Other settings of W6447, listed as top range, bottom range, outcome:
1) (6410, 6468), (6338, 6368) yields 1.12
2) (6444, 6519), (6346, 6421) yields 1.07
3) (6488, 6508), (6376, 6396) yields 1.12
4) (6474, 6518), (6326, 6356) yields 1.07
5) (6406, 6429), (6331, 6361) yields 1.13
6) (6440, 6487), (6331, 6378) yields 1.09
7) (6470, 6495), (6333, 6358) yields 1.16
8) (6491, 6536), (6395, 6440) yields 0.97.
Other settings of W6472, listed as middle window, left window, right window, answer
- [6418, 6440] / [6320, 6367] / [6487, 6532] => -0.091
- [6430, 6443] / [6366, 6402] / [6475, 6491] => -0.015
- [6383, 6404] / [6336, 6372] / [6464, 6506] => 0.097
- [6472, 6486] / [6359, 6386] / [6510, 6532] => -0.150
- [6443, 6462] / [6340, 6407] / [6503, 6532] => -0.055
